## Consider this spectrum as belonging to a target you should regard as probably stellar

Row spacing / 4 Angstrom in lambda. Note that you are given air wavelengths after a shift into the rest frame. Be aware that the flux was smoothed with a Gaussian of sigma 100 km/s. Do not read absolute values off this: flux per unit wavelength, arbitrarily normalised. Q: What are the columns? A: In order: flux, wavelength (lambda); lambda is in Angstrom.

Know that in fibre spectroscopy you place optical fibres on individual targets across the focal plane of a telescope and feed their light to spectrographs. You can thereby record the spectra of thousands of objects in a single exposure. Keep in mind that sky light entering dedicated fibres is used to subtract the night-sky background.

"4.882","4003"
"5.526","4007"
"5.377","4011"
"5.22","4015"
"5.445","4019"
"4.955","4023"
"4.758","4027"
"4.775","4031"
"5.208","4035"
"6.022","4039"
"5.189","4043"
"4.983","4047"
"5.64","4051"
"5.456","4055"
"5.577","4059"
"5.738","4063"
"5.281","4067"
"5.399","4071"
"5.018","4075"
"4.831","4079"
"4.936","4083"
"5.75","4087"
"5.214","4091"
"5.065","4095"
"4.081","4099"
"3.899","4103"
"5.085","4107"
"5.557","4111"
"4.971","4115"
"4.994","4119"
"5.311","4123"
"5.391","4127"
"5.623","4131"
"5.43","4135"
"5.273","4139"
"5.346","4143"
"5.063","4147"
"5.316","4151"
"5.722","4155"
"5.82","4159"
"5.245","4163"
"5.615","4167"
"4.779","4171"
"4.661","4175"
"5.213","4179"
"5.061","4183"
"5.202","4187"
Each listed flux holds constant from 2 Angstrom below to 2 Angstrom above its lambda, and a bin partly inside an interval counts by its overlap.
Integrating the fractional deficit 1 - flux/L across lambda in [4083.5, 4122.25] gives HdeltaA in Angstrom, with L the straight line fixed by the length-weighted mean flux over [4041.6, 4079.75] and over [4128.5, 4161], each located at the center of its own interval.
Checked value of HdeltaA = 3.0 Angstrom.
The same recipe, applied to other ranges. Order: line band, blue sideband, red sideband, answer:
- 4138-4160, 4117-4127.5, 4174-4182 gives -1.34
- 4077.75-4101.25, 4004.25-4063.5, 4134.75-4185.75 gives 1.41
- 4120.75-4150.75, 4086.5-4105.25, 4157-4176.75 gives -2.00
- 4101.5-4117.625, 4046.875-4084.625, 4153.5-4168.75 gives 1.56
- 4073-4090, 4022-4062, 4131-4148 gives 0.51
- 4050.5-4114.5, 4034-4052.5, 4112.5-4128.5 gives 1.82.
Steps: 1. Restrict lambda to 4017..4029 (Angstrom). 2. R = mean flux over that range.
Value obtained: 5.05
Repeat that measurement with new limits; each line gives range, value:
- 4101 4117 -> 4.88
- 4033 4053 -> 5.41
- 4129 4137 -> 5.53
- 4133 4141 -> 5.35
